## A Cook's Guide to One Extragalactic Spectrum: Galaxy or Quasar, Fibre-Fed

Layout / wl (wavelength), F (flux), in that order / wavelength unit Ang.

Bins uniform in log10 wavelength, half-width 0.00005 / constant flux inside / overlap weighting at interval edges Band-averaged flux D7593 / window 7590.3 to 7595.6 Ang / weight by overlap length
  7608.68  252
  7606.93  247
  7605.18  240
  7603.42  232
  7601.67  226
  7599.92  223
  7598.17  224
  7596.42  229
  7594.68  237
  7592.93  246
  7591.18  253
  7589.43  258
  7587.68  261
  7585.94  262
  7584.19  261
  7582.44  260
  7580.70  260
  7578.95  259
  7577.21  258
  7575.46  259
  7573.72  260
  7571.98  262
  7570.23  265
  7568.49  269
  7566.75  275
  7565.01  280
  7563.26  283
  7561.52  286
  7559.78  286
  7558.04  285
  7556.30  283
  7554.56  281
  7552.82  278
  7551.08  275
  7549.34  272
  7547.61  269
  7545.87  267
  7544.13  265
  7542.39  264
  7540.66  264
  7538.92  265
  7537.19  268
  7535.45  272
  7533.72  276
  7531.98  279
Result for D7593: 245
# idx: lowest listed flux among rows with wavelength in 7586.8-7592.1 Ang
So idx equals 253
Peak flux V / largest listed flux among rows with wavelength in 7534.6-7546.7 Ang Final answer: 272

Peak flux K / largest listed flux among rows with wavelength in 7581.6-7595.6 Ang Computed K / 262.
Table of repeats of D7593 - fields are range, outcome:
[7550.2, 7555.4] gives 278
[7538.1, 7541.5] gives 264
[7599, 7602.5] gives 224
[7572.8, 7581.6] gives 259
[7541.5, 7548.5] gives 267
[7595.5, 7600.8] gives 226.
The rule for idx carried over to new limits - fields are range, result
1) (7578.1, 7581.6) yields 259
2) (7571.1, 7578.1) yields 258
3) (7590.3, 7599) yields 224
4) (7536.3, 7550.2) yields 264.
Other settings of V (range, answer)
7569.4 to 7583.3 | 265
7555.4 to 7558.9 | 285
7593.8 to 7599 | 237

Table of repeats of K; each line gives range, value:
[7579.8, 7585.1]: 261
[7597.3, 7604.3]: 232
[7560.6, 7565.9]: 286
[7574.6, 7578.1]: 259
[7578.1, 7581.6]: 260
